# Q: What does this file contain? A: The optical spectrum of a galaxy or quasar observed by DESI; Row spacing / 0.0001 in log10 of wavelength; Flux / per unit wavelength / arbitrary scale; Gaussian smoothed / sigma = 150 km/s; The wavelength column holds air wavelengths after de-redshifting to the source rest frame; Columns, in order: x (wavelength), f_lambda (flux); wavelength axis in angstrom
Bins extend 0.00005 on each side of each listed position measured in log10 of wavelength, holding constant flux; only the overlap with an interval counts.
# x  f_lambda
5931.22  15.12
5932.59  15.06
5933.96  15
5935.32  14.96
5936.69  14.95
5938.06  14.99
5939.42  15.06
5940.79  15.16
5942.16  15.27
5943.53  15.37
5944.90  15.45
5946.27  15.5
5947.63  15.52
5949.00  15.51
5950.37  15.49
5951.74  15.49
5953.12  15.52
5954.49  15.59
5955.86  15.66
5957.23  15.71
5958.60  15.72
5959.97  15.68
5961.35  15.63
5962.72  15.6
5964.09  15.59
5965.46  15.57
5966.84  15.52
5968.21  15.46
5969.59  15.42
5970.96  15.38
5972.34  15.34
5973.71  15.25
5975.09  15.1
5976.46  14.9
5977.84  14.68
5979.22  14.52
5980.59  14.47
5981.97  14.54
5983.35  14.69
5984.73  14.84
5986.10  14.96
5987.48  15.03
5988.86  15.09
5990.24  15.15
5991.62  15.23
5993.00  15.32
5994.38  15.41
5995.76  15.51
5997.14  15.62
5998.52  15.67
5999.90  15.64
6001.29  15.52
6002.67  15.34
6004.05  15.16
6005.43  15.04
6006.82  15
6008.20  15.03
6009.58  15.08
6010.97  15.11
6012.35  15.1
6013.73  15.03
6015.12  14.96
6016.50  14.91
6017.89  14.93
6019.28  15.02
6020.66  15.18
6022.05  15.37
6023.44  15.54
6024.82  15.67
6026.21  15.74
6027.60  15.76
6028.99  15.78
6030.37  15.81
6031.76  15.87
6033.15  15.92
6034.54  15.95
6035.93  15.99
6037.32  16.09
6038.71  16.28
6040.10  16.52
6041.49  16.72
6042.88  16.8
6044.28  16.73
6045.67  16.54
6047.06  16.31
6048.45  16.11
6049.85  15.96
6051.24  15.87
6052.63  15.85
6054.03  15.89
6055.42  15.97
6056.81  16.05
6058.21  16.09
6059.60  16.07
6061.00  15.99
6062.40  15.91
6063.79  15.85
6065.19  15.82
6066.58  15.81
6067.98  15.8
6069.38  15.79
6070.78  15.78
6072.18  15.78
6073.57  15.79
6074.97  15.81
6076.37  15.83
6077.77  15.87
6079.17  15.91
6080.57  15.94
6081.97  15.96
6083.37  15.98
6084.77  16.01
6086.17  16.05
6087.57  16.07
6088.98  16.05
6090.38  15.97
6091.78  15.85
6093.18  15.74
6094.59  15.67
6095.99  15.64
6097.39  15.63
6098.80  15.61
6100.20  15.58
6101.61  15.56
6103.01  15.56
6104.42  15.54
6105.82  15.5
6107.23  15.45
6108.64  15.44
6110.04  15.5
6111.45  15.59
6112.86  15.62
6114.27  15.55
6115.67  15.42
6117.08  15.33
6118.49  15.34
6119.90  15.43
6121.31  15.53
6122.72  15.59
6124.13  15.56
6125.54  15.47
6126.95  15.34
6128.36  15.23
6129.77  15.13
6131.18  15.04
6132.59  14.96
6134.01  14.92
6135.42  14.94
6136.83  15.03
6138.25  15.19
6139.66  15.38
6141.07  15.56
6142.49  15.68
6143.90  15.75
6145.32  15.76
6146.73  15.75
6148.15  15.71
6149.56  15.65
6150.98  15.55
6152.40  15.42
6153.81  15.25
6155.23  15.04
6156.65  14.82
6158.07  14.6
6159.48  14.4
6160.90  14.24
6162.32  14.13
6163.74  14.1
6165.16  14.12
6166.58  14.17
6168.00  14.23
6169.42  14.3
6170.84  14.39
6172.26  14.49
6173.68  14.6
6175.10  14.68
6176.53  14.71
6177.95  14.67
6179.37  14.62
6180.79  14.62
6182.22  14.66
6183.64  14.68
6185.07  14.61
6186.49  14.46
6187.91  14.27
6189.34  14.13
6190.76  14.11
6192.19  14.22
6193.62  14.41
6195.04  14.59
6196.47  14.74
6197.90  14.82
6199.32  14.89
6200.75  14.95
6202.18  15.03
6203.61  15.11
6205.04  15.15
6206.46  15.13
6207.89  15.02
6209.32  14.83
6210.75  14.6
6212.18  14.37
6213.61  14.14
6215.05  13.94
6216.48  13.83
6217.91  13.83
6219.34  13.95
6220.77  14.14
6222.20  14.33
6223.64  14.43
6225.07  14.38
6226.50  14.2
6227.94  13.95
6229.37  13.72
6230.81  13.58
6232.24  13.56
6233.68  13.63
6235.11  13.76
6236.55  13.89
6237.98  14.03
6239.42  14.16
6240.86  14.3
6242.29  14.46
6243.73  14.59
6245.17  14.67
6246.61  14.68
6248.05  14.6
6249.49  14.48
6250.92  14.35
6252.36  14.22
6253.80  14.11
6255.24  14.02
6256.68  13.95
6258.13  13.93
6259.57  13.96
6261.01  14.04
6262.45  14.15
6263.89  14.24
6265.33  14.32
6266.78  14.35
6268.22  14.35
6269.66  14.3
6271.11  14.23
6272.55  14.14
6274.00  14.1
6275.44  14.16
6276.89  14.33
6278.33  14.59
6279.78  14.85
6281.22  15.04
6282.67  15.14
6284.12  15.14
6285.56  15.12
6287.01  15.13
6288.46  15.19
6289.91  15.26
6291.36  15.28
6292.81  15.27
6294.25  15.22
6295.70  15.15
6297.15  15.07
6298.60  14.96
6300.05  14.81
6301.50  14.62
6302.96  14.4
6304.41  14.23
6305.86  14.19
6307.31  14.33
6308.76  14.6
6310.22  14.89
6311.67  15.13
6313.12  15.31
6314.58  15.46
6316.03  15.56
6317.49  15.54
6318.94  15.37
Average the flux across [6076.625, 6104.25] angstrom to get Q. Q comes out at 15.8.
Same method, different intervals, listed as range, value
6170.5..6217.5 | 14.6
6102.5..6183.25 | 15.1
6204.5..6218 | 14.5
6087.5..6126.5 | 15.6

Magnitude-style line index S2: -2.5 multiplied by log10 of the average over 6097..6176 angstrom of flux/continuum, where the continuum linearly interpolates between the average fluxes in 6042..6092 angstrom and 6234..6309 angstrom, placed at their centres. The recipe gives 0.02 mag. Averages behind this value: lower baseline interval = 16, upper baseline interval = 14.5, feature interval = 15.2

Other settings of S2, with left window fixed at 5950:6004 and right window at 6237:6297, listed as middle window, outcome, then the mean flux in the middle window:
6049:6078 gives -0.06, 15.9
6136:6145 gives -0.04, 15.4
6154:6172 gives 0.03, 14.4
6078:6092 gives -0.07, 16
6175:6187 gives 0.01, 14.6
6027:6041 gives -0.06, 16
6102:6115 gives -0.04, 15.5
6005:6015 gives 0.01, 15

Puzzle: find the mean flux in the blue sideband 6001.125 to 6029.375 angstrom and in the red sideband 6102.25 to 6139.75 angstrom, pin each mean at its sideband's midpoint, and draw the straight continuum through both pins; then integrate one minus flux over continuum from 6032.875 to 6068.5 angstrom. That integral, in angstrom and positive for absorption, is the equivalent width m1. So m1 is -1.9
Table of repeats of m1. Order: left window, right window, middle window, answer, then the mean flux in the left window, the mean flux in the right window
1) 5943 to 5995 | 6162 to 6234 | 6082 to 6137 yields -2.9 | 15.3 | 14.4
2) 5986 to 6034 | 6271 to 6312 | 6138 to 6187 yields 0.6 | 15.3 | 14.8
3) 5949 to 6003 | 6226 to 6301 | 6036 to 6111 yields -4.5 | 15.3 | 14.4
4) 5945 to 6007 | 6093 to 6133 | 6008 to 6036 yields -0.1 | 15.3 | 15.5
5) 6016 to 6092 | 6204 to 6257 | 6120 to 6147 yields -0.3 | 15.9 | 14.3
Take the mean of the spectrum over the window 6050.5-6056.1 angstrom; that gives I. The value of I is 15.9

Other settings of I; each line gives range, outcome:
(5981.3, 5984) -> 14.6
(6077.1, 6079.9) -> 15.9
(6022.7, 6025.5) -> 15.6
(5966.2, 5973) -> 15.4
